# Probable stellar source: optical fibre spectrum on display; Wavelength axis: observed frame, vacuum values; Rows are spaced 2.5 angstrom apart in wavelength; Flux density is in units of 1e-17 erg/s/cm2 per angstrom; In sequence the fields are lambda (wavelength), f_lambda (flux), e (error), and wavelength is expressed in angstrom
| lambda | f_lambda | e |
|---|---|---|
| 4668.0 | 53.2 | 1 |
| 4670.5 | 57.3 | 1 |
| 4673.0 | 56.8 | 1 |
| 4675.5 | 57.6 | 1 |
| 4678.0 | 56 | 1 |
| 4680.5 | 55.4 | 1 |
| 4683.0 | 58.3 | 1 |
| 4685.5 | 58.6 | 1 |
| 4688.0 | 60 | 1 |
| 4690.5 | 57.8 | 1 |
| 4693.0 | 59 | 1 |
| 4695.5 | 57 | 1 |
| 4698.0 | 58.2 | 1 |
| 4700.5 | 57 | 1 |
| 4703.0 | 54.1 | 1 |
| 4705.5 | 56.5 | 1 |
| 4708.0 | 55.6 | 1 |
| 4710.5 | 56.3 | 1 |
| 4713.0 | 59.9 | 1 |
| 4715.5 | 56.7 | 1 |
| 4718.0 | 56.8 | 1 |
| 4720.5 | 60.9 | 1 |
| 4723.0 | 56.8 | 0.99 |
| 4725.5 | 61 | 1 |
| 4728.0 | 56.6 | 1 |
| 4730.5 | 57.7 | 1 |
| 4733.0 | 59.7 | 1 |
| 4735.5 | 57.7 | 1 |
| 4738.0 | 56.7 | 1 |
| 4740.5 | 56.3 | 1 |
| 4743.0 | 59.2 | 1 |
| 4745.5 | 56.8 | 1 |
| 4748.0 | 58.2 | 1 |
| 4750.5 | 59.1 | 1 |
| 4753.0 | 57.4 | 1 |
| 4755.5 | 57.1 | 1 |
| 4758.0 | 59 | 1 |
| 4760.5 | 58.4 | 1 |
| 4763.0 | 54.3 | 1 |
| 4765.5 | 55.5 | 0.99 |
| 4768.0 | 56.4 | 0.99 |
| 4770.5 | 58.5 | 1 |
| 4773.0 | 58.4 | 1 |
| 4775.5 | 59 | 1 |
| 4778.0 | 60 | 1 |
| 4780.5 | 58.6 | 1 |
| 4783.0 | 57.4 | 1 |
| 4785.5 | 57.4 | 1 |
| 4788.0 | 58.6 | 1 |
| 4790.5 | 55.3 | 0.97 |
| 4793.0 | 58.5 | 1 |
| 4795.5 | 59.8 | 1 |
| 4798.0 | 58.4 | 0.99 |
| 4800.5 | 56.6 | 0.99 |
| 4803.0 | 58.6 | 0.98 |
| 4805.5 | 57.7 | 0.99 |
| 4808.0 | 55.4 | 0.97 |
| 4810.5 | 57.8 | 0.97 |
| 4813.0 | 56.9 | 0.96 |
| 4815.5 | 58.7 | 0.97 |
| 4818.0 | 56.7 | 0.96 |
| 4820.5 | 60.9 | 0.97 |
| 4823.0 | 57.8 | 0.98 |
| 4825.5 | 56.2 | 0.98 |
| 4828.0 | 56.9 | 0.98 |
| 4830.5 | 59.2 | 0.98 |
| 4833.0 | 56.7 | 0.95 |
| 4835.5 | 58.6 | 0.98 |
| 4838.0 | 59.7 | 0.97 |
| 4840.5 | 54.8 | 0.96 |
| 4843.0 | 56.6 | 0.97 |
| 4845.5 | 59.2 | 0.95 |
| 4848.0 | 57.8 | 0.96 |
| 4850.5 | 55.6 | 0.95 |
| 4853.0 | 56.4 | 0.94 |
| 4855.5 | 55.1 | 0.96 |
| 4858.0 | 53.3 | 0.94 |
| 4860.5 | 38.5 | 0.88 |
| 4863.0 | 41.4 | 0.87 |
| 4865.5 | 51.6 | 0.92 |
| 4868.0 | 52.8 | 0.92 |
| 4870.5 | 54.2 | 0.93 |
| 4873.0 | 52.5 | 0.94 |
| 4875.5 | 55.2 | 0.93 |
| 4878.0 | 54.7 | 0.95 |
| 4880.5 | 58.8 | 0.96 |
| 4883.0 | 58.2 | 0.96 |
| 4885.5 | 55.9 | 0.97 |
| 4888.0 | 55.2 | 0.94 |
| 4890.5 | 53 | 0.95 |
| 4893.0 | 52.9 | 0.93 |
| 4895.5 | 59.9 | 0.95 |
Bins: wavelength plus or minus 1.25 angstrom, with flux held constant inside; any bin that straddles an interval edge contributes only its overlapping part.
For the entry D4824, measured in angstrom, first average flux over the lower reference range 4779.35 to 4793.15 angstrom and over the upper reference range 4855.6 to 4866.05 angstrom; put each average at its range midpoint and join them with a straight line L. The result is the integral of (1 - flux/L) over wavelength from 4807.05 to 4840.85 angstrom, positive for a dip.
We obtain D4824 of -3.6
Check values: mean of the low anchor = 57.6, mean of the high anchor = 46.8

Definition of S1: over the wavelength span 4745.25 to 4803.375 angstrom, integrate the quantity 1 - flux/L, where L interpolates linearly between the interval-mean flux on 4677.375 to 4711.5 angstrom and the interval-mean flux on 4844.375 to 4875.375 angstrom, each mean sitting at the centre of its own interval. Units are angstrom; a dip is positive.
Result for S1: -3.1 angstrom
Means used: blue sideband 57.2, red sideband 52.4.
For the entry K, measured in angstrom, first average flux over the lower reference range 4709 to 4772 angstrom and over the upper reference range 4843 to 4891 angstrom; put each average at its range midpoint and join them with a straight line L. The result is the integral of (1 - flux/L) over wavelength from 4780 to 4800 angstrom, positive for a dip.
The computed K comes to -0.6 angstrom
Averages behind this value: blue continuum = 57.7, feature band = 57.9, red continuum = 53.7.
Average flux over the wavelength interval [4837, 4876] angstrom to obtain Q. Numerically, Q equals 53.3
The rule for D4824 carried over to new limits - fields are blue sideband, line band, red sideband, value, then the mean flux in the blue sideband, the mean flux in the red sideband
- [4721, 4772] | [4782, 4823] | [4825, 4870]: -1.41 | 57.7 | 54.4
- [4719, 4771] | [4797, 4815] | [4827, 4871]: -0.53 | 57.8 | 54.3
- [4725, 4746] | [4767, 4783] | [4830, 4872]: -0.52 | 57.9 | 54.1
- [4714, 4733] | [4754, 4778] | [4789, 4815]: 0.13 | 58.2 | 57.5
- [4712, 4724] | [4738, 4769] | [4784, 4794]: 0.28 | 58.2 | 57.4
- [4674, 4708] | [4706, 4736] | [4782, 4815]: -0.30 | 57.3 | 57.6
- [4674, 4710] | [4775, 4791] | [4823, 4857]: -0.27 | 57.2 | 57.1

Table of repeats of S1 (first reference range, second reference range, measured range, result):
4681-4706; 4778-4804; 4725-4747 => 0.0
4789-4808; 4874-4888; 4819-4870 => 1.8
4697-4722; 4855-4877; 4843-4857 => -1.5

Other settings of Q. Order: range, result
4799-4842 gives 57.6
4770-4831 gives 58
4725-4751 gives 58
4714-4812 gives 57.8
